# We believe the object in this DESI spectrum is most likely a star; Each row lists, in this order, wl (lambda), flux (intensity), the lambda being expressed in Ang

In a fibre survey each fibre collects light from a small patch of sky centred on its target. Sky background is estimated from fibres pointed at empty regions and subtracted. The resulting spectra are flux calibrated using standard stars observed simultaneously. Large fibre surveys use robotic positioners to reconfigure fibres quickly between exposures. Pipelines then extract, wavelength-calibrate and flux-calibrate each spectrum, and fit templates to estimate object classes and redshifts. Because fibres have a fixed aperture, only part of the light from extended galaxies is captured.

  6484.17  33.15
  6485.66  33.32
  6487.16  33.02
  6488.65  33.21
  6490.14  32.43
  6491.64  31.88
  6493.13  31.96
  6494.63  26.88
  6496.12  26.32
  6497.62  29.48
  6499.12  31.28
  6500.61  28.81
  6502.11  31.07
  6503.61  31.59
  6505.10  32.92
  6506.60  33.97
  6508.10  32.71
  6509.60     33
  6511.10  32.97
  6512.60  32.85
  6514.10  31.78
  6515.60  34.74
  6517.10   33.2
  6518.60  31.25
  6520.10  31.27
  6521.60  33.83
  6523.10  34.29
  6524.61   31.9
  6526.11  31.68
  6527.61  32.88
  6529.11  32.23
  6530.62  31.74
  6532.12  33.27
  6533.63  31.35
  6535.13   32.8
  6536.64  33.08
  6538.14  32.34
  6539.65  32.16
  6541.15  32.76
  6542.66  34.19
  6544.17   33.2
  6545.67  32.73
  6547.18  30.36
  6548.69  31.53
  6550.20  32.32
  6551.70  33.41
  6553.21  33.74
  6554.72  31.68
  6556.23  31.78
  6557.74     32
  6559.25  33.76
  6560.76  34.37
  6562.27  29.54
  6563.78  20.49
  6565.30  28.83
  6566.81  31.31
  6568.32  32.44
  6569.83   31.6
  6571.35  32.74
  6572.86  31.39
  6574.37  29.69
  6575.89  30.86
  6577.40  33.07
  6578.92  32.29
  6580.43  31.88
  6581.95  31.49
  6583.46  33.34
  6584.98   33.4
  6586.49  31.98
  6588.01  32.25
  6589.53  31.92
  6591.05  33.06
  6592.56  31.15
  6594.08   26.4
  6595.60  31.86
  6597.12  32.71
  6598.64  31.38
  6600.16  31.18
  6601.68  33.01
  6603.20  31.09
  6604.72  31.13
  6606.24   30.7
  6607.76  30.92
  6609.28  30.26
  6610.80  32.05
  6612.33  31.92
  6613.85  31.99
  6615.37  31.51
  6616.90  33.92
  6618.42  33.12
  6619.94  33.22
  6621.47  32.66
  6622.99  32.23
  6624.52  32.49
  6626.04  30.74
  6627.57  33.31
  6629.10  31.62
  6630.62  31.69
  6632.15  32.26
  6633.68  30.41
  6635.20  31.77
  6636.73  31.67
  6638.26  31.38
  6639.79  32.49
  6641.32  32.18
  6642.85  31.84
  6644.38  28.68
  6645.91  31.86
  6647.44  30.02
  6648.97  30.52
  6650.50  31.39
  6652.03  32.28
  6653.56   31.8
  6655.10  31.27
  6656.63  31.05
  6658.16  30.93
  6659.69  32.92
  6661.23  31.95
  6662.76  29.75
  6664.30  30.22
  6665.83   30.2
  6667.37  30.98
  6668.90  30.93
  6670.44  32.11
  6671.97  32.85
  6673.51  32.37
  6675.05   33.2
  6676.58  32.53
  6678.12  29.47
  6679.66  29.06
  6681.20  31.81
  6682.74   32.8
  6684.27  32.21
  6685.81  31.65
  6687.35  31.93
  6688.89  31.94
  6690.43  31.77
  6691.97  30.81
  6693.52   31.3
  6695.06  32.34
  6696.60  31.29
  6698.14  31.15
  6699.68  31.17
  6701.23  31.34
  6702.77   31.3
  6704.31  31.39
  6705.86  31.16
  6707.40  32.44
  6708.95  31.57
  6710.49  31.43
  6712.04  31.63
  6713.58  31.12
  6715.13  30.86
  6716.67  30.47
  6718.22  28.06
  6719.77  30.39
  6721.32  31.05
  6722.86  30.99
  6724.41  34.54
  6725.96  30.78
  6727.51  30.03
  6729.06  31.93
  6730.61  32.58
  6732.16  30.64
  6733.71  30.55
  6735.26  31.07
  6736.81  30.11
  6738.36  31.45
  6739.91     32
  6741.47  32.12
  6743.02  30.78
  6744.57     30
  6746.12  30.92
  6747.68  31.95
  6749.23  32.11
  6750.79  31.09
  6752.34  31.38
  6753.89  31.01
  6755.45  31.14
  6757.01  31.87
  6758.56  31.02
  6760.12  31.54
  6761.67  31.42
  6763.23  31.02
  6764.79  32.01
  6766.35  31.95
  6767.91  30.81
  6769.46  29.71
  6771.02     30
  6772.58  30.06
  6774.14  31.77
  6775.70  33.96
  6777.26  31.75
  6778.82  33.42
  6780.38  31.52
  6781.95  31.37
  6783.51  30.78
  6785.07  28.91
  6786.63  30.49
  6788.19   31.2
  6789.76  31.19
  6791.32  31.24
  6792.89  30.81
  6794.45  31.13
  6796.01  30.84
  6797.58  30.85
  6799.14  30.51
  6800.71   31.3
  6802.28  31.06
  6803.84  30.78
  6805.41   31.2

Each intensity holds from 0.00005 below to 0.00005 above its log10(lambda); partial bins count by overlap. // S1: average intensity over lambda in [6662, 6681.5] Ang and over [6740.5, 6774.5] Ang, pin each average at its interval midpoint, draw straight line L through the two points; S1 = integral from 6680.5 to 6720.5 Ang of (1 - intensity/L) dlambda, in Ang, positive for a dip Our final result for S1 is -0.2 Ang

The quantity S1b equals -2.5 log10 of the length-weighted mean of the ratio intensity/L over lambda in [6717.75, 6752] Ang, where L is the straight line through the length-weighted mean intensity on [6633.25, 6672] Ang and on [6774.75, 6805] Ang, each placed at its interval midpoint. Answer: 0.00 mag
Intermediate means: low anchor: 31.3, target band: 31.2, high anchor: 31.2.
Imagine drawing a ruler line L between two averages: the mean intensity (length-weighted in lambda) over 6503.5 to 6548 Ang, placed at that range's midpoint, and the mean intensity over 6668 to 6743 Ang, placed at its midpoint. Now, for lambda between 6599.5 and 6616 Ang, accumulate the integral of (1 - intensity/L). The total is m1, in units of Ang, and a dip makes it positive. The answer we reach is 0.3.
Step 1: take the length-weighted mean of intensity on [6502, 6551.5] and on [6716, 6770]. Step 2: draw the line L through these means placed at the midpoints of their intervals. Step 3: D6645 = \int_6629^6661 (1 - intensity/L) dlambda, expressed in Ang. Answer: 0.4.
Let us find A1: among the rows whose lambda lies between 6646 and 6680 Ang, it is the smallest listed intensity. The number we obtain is 29.06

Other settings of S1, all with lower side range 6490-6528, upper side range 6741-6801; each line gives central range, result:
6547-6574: 0.32 Ang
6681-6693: -0.18 Ang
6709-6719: 0.21 Ang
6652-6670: 0.16 Ang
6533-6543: -0.28 Ang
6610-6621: -0.34 Ang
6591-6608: 0.23 Ang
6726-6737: 0.09 Ang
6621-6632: -0.20 Ang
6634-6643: -0.09 Ang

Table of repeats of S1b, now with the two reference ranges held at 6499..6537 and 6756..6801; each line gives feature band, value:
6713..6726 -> 0.02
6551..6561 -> -0.02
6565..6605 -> 0.02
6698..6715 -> 0.00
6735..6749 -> 0.01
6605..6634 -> 0.00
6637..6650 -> 0.02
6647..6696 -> 0.01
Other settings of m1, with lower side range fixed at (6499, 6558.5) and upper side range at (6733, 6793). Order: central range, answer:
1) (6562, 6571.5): 0.85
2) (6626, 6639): 0.08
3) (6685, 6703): 0.04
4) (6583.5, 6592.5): -0.10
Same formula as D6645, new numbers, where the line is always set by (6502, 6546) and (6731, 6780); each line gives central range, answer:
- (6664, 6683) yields 0.2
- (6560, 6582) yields 1.1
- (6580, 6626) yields 0.5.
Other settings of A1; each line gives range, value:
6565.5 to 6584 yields 29.69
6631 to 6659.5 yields 28.68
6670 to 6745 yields 28.06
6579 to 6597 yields 26.4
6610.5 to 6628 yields 30.74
